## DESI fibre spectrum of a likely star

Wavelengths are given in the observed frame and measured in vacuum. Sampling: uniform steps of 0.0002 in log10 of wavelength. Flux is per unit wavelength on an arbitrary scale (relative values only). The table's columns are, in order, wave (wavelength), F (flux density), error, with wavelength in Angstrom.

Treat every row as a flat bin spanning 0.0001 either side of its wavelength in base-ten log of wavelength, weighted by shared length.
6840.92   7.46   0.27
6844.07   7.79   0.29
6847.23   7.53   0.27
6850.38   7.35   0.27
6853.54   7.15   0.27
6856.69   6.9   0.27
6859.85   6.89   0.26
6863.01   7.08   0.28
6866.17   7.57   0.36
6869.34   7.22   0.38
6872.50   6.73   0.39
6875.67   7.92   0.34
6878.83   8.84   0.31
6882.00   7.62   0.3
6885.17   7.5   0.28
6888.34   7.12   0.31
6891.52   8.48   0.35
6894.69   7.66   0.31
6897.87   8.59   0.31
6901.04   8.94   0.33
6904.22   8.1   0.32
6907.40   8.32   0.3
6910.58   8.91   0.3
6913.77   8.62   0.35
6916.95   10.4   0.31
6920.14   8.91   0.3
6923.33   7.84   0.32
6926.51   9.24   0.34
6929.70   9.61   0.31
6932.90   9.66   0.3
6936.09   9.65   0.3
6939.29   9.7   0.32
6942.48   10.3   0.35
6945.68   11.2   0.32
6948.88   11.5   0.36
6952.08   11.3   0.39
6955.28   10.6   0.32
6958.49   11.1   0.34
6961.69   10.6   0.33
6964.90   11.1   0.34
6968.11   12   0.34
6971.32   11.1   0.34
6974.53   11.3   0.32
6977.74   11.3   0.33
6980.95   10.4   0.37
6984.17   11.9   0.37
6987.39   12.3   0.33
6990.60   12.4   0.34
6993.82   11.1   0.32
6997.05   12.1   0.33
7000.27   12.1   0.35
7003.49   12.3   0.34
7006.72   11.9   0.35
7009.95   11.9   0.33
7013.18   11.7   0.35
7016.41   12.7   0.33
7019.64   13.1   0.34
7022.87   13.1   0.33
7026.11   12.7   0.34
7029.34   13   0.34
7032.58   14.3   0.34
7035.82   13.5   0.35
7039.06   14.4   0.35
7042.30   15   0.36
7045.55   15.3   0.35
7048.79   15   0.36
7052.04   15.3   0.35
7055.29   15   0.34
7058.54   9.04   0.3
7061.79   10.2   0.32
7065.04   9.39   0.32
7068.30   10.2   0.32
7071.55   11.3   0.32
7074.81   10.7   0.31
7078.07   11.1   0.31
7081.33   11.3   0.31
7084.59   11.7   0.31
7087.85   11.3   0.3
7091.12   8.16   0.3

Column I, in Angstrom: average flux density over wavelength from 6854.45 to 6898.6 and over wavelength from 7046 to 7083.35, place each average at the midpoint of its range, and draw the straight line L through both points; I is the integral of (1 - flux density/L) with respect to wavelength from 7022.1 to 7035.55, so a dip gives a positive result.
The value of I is -2.8 Angstrom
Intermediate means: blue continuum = 7.55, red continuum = 11.8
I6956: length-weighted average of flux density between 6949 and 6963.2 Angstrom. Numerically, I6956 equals 11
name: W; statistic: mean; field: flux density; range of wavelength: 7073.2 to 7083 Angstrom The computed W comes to 11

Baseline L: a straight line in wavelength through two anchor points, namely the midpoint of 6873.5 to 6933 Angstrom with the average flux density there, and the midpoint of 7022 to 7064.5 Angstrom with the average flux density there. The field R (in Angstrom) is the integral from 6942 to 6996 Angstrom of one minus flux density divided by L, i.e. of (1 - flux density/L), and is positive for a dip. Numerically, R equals -2.5 Angstrom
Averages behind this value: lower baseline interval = 8.5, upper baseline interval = 13.4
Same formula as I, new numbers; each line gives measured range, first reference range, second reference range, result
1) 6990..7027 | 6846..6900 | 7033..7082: -3.47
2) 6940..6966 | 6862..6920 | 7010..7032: -1.51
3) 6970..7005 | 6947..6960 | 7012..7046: 1.51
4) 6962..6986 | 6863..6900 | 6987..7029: -0.46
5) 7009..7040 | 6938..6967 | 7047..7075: -4.04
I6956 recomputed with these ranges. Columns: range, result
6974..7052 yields 12.8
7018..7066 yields 13.3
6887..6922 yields 8.55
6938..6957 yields 10.8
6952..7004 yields 11.5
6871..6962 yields 9.12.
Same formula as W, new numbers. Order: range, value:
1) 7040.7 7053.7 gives 15.1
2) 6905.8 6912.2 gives 8.61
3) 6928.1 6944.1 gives 9.78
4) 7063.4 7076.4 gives 10.4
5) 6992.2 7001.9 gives 11.8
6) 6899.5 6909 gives 8.45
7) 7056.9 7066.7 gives 9.55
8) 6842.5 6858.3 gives 7.34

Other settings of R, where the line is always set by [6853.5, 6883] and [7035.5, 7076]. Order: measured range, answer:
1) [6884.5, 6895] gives 0.38 Angstrom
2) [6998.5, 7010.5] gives -0.92 Angstrom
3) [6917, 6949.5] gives -1.81 Angstrom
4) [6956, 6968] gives -1.23 Angstrom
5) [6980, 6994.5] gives -1.33 Angstrom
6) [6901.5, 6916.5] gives -0.22 Angstrom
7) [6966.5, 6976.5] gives -1.15 Angstrom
